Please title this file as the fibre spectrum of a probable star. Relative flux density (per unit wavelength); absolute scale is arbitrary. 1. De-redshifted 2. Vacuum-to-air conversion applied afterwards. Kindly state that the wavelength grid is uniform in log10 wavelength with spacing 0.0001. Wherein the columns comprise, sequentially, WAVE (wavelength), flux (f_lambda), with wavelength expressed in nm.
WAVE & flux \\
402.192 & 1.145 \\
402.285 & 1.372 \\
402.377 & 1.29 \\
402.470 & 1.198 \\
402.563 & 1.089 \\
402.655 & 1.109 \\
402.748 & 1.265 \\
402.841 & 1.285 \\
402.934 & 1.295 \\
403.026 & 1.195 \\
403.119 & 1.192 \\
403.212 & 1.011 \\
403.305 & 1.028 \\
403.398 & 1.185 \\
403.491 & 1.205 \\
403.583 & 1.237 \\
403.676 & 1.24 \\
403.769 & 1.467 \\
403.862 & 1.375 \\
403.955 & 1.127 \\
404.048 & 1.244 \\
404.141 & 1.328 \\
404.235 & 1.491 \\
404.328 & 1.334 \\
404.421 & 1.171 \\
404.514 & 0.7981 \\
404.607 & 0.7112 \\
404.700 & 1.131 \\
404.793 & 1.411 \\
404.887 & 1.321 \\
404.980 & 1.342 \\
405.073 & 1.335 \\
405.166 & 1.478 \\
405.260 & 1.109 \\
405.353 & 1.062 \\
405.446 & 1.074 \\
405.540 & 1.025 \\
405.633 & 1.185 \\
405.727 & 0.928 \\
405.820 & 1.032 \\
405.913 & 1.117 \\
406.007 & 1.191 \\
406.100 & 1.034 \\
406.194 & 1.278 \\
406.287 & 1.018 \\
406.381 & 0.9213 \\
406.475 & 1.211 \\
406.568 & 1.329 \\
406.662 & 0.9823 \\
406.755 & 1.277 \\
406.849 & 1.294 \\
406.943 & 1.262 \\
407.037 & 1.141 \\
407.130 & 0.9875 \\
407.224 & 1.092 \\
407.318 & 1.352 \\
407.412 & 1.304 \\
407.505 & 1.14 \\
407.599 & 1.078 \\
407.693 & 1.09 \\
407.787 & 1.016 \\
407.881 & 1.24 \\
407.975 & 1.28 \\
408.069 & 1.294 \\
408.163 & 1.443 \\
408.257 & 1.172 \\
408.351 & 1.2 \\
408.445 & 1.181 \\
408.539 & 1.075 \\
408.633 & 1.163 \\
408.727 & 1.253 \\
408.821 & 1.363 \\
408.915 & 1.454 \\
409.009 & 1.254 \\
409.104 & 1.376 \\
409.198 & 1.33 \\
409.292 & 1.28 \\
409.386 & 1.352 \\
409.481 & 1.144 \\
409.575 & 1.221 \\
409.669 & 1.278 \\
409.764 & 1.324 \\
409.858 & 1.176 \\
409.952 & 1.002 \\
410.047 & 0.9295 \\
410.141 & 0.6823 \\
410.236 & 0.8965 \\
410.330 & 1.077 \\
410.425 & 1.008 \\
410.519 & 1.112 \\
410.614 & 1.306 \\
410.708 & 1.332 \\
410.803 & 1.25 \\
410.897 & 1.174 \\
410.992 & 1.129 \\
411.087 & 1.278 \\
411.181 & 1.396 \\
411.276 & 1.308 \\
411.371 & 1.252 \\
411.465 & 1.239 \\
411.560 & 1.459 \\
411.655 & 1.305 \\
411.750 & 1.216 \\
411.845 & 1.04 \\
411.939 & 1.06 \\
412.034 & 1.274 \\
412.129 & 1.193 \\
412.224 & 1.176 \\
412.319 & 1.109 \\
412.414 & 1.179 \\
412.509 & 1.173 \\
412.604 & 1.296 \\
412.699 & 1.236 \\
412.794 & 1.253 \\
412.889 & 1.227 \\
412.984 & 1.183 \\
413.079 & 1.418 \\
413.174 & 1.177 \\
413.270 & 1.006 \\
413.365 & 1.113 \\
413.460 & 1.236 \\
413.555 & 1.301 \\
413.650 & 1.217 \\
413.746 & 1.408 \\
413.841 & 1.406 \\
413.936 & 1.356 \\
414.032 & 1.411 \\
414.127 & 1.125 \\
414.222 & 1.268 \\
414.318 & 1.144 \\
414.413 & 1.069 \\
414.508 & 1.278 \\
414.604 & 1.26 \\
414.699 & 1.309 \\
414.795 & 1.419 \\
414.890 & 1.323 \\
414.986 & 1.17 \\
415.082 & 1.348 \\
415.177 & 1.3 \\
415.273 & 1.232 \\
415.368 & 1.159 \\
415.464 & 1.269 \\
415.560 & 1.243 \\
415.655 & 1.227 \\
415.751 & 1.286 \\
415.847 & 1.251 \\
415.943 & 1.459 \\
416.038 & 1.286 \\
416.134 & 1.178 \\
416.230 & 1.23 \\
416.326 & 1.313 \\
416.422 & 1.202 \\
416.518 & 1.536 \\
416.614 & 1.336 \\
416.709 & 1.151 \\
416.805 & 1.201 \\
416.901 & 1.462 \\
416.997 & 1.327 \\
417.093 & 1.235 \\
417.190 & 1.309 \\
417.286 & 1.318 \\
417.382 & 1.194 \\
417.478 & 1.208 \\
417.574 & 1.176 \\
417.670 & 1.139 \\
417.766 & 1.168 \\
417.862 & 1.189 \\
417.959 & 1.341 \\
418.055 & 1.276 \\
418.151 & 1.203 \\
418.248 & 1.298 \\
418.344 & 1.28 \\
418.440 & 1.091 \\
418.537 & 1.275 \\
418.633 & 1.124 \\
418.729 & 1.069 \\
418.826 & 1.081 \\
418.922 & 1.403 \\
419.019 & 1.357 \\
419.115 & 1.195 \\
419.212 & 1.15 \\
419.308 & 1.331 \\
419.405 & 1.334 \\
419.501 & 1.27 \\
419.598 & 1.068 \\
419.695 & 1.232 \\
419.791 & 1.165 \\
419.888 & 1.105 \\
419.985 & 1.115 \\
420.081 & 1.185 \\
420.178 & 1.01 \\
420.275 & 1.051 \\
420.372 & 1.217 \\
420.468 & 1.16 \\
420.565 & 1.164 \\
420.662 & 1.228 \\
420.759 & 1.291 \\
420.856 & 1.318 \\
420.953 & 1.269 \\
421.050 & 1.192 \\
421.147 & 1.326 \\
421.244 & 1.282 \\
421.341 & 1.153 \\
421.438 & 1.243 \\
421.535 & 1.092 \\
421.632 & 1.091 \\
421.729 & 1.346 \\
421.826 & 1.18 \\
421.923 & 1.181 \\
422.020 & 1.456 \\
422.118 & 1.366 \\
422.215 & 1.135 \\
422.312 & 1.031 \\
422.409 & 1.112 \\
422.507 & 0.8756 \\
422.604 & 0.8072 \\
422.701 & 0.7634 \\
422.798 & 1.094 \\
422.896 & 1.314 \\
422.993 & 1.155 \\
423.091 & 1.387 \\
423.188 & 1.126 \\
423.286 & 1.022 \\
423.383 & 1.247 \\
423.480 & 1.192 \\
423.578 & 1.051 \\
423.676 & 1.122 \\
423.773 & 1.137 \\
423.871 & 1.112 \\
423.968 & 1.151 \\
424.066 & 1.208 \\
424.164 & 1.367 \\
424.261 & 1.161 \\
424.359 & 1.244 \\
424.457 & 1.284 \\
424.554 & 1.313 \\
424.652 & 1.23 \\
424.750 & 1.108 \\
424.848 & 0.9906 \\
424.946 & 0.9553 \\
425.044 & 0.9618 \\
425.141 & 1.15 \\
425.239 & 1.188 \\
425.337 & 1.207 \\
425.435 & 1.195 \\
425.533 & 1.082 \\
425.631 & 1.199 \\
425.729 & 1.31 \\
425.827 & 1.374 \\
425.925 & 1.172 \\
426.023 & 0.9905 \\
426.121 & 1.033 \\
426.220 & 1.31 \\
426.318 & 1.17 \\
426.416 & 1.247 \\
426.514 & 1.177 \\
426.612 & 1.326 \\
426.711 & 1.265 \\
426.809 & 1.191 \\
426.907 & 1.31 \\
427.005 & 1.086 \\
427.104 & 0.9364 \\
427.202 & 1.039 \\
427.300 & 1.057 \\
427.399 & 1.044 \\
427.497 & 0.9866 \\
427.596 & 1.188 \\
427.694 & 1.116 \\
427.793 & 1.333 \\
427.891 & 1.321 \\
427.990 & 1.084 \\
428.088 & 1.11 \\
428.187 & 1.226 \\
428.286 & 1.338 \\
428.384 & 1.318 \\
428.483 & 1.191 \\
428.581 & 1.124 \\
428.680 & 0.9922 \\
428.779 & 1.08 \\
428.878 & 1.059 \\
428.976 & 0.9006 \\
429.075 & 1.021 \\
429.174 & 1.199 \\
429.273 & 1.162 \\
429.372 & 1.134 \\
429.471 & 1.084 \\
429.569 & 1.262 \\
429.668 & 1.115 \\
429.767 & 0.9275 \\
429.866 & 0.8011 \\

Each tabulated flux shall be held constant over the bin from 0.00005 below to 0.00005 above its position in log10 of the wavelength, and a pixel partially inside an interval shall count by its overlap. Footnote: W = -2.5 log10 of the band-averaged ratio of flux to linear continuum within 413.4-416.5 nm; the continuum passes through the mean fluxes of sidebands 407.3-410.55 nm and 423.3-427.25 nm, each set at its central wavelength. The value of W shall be -0.08 mag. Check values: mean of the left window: 1.19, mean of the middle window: 1.27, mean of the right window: 1.17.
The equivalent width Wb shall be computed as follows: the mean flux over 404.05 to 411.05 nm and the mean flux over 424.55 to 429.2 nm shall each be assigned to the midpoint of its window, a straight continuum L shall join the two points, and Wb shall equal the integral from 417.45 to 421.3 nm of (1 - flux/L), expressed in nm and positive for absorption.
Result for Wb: -0.16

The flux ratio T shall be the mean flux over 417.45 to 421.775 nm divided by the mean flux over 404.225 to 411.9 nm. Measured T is 1.02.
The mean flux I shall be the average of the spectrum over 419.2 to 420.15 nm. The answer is 1.19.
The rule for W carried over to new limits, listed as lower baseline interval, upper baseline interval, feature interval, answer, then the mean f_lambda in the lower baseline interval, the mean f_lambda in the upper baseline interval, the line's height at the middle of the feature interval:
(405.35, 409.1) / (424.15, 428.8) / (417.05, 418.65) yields -0.05 mag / 1.17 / 1.17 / 1.17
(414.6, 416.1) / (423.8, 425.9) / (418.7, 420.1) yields 0.03 mag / 1.28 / 1.18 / 1.24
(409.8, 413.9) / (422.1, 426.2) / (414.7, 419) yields -0.08 mag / 1.19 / 1.14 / 1.17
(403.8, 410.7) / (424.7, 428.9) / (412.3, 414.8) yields -0.06 mag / 1.18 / 1.15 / 1.17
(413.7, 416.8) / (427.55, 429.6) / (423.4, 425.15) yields 0.04 mag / 1.28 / 1.15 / 1.19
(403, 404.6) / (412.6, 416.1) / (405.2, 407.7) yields 0.08 mag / 1.2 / 1.26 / 1.22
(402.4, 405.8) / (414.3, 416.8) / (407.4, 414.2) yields 0.02 mag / 1.19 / 1.27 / 1.24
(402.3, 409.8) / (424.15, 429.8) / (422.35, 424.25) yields 0.04 mag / 1.2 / 1.15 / 1.16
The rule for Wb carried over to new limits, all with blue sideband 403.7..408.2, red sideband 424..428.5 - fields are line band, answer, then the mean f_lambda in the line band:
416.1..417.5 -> -0.12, 1.28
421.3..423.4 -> 0.06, 1.14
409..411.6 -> -0.03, 1.2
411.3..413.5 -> -0.05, 1.21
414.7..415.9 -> -0.09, 1.27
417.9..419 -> -0.04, 1.22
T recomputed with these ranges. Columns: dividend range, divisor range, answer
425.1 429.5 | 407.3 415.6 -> 0.95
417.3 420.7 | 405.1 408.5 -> 1.03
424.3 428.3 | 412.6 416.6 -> 0.92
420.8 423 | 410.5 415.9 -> 0.94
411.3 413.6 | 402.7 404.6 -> 1.00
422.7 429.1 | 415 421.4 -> 0.94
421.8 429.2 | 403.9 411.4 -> 0.97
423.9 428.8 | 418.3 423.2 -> 0.99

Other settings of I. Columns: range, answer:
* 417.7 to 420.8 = 1.2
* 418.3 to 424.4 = 1.18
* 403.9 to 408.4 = 1.17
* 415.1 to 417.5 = 1.28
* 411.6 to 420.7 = 1.23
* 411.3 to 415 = 1.24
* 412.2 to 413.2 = 1.22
